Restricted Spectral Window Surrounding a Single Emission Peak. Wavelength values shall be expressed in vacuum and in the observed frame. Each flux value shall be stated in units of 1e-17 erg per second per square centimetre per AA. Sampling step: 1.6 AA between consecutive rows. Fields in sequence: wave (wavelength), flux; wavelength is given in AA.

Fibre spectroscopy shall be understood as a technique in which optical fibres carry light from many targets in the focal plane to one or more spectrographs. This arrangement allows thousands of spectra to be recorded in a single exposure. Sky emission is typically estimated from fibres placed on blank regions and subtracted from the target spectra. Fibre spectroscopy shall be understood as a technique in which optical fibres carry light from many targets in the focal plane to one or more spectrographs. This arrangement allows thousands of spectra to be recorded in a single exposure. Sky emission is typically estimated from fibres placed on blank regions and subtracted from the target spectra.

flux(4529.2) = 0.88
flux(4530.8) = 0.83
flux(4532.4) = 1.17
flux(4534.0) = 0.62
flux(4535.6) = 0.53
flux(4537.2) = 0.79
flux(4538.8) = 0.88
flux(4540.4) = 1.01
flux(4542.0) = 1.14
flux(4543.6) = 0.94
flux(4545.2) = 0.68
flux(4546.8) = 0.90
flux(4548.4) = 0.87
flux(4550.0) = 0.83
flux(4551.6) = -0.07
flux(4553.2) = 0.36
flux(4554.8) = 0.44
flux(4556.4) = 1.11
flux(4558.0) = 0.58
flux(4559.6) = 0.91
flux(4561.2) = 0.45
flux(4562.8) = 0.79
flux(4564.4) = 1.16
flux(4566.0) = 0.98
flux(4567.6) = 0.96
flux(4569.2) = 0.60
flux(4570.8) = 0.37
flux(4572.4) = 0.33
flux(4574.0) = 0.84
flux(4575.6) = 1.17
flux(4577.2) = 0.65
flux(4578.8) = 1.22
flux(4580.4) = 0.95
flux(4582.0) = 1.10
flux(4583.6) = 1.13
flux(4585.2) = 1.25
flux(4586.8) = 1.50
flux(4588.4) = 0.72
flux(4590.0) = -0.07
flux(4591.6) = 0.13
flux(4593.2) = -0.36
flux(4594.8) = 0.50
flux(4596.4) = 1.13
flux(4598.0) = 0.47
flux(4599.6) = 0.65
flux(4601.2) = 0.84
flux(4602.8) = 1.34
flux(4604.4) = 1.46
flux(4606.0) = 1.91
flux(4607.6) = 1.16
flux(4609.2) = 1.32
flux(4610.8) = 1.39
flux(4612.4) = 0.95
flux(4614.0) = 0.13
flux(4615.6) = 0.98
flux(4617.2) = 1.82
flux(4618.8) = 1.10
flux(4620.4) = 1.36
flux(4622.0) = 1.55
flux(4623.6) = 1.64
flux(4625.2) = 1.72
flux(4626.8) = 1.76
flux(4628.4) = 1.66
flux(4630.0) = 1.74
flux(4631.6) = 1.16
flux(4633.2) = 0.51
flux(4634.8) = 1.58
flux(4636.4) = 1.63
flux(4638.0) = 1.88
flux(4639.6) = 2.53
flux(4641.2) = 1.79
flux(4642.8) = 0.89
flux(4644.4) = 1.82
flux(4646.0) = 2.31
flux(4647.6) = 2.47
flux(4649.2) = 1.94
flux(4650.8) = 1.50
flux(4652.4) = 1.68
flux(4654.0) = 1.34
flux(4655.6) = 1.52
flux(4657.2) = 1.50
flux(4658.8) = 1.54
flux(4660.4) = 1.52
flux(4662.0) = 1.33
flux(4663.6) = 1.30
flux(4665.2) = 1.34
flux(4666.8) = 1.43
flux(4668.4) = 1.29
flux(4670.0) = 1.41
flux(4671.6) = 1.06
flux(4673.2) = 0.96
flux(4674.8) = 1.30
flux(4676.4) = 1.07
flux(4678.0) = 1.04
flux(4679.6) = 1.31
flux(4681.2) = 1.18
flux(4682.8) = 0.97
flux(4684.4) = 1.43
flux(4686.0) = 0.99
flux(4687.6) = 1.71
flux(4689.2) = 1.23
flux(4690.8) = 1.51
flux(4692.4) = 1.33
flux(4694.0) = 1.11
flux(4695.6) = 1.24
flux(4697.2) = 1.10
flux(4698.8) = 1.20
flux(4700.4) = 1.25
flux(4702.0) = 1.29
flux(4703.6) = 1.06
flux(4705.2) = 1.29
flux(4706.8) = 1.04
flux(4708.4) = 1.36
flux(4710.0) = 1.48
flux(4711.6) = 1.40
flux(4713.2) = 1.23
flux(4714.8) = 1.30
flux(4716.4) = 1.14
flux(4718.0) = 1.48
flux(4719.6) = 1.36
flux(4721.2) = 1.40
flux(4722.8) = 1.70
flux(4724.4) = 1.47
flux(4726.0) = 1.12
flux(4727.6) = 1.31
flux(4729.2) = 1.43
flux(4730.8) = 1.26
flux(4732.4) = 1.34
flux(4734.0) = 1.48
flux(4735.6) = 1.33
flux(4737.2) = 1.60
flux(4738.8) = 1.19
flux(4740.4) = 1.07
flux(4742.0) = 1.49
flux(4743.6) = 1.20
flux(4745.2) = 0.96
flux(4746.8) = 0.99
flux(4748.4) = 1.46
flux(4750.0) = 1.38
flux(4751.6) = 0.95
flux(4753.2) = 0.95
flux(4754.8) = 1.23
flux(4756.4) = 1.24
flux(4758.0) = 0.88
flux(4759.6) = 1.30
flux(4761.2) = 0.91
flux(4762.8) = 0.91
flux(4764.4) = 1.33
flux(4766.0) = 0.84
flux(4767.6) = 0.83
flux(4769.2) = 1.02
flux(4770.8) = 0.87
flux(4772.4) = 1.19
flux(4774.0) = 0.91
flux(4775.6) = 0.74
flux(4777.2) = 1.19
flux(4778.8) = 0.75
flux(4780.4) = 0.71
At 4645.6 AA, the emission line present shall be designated Lyman alpha 1216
